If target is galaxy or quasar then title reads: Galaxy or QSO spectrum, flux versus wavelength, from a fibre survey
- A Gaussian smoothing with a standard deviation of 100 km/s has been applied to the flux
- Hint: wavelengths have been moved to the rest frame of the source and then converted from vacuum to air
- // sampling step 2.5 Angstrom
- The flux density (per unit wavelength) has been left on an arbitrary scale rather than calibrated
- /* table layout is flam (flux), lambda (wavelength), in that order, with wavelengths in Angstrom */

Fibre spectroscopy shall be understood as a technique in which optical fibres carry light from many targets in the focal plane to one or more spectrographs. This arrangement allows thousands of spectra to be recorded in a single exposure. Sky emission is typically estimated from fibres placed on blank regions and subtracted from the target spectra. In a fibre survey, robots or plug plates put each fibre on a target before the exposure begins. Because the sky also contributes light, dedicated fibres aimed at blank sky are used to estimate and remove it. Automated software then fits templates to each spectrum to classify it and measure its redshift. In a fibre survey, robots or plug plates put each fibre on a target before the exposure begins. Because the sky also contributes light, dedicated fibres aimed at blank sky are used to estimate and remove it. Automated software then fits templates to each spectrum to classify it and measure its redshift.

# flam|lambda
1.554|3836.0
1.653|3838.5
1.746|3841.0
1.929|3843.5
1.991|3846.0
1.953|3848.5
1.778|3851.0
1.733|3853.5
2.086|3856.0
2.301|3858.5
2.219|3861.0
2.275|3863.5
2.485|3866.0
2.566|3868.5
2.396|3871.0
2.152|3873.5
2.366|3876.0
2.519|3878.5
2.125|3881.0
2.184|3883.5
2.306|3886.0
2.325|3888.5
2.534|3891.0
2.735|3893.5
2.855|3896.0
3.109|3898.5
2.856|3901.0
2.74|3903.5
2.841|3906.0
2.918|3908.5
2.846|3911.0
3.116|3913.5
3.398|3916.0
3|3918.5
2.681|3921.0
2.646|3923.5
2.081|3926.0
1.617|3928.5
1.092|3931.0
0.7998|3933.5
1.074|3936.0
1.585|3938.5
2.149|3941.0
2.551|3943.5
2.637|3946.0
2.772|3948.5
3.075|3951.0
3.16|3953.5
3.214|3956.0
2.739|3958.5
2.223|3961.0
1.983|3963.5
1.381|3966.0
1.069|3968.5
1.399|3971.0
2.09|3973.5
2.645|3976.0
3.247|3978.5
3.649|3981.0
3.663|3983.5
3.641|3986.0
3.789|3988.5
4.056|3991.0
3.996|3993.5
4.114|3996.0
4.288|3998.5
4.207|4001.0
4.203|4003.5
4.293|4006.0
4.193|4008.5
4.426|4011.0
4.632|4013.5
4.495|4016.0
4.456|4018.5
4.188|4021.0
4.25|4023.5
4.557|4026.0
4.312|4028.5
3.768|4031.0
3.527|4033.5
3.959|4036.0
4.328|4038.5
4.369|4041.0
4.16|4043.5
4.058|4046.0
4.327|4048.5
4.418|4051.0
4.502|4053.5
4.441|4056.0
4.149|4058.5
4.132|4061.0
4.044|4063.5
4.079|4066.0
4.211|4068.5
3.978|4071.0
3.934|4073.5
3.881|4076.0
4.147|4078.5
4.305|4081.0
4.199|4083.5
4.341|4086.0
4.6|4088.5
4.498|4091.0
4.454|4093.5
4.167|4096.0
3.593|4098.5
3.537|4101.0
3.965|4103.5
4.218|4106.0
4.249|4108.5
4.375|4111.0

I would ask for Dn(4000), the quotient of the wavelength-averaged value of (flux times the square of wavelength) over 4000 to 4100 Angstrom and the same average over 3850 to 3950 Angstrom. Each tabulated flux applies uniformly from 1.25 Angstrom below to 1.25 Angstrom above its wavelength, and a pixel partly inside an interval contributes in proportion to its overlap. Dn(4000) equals 1.9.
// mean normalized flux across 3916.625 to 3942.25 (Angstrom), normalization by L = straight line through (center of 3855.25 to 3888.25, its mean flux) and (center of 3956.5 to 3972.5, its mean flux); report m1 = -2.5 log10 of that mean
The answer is 0.07 mag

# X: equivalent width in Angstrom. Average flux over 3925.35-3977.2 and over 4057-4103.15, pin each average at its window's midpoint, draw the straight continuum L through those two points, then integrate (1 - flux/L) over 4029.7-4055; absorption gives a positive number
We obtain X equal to -4.5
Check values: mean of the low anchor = 2.06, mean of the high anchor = 4.12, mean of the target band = 4.14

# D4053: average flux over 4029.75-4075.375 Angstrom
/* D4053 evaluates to 4.13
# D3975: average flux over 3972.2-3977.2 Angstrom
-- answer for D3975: 2.36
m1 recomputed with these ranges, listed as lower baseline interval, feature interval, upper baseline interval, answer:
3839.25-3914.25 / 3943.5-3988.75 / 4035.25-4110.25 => 0.204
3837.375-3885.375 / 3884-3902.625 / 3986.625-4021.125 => -0.020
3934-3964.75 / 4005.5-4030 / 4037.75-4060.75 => -0.185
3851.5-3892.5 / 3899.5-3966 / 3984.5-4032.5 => 0.258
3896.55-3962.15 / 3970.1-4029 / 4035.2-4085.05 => -0.134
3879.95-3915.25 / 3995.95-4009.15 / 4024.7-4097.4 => -0.156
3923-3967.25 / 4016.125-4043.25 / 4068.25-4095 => -0.216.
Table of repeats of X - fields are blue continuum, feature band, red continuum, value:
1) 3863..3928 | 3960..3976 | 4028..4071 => 7.6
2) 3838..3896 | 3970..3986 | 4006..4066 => 3.1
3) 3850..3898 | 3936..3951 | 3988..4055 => 4.4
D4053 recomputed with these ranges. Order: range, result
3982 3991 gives 3.75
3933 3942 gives 1.43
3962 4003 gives 3.09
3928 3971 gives 2.05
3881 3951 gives 2.43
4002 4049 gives 4.24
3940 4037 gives 3.41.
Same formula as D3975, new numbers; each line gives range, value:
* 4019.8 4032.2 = 4.22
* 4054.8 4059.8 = 4.29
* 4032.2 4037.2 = 3.74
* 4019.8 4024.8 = 4.22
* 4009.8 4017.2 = 4.52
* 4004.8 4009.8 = 4.24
